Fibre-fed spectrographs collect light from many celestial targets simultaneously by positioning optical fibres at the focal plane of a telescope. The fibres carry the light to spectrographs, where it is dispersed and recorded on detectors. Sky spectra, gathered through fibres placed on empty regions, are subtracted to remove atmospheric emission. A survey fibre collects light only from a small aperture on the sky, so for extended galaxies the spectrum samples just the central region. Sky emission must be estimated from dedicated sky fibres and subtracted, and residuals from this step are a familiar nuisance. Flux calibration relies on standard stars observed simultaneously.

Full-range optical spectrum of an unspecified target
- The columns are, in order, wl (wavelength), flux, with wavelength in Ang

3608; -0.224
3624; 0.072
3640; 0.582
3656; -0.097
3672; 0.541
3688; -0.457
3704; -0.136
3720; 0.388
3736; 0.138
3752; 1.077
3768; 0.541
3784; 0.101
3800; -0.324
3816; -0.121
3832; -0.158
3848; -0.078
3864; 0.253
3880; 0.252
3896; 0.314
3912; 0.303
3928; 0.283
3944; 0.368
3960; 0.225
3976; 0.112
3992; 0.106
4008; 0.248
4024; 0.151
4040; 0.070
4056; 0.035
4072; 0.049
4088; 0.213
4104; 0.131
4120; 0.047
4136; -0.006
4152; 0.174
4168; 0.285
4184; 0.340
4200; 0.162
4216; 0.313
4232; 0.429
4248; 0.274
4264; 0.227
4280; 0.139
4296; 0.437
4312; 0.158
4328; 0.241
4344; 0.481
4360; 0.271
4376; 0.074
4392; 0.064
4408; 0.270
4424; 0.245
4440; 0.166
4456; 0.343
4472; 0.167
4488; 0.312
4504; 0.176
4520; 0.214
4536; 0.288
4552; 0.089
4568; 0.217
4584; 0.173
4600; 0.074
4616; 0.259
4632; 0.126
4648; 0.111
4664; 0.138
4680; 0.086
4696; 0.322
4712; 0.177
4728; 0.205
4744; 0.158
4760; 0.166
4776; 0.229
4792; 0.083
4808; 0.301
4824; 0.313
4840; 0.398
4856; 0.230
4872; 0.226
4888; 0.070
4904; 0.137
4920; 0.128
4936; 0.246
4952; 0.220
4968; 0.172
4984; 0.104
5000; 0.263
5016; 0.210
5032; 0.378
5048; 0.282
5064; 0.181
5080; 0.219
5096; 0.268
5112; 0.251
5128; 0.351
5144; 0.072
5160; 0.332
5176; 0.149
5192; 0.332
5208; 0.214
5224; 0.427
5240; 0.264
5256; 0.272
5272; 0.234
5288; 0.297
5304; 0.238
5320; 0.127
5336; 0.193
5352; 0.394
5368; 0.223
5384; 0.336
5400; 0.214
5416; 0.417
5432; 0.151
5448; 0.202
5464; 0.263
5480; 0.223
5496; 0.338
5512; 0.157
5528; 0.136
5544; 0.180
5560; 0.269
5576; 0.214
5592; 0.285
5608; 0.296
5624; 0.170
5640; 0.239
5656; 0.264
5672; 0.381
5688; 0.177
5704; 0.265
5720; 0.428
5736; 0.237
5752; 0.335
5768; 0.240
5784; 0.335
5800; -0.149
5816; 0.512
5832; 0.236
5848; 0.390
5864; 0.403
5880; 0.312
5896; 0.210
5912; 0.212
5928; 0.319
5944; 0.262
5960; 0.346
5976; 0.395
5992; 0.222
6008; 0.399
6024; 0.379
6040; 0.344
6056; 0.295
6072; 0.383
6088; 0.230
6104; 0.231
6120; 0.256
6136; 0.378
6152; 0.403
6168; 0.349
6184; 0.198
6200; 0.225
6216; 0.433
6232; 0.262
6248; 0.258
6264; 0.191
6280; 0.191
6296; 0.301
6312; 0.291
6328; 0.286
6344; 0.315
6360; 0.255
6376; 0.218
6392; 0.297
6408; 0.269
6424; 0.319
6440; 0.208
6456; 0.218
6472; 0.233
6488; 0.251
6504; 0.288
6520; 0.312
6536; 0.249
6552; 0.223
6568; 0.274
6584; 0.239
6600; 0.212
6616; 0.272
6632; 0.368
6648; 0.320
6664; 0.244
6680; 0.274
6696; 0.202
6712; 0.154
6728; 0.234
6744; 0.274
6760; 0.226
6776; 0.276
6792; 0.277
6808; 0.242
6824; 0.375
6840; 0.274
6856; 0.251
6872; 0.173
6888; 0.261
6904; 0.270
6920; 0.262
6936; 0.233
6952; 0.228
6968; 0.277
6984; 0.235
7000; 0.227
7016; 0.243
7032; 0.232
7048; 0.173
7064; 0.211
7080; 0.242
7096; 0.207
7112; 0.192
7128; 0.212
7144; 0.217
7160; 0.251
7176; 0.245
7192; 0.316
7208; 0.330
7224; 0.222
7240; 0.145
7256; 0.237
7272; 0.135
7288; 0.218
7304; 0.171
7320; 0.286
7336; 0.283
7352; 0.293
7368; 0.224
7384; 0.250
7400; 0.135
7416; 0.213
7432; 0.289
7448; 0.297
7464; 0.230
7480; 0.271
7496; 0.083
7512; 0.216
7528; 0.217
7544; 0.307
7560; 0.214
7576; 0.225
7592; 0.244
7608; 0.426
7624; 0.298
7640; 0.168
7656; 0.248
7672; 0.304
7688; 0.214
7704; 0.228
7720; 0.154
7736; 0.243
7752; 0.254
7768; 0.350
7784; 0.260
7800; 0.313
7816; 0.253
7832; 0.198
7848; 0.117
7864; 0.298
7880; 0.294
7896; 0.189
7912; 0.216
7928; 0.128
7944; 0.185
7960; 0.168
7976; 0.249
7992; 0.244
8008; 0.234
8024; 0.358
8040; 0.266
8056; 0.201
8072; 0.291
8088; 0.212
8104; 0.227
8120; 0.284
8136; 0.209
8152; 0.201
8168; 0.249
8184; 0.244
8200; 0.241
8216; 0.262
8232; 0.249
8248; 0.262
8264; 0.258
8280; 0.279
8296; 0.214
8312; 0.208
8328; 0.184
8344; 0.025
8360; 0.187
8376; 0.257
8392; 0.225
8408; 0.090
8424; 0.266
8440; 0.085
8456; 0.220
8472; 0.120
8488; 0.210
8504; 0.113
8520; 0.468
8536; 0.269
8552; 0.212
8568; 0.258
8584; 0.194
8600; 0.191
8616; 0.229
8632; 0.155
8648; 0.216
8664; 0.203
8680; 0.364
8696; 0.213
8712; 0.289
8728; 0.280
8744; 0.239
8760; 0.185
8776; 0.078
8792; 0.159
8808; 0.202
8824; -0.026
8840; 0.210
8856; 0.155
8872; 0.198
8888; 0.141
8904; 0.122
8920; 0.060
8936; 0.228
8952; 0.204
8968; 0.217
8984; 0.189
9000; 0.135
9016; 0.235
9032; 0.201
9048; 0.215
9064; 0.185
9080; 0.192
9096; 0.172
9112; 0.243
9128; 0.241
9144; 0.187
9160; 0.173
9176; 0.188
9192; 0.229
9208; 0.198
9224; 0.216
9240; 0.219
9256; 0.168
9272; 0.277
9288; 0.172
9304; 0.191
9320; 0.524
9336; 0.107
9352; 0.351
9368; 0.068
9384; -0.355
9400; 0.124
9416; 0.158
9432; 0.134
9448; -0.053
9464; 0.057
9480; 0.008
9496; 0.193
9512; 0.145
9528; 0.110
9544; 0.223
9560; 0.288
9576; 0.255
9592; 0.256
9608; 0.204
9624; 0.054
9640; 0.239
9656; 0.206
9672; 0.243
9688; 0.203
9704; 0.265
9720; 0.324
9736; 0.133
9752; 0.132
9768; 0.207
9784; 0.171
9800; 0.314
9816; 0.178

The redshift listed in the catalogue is 0.30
